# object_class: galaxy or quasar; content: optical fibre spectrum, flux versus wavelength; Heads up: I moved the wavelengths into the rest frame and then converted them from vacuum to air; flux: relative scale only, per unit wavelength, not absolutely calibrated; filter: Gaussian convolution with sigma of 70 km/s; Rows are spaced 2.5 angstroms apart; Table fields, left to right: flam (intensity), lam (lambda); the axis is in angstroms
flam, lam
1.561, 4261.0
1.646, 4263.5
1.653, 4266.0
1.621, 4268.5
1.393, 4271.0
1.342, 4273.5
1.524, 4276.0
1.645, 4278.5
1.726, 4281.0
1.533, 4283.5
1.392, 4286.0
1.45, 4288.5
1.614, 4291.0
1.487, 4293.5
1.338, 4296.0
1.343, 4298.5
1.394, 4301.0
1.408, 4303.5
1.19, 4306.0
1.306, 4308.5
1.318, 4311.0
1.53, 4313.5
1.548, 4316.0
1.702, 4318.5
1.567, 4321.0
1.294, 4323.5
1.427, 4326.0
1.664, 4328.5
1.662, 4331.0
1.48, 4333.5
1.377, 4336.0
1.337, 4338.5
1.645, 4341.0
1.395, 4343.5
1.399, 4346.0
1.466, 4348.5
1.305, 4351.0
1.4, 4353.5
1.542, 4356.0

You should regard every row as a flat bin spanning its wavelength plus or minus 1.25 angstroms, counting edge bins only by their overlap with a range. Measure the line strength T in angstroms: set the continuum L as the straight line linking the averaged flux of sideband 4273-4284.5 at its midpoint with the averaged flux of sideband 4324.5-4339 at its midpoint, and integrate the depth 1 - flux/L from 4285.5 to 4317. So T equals 2.6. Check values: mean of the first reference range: 1.57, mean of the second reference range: 1.5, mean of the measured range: 1.41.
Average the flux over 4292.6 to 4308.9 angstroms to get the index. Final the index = 1.35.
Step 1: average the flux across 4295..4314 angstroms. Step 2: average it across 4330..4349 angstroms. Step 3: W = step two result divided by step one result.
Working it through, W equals 1.1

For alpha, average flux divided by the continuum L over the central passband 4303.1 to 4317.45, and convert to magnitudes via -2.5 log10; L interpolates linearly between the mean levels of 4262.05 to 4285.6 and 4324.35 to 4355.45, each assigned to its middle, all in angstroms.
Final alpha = 0.089 mag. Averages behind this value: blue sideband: 1.56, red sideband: 1.46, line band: 1.39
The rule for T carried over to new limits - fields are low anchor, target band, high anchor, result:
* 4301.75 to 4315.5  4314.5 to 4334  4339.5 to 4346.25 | -1.7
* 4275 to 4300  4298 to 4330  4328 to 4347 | 1.2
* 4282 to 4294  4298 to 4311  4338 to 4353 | 1.3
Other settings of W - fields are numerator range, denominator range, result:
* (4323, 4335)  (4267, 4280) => 1.00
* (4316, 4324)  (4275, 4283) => 0.95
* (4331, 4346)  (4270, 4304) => 0.99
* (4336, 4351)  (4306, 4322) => 0.97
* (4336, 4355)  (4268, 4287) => 0.93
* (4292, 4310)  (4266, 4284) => 0.88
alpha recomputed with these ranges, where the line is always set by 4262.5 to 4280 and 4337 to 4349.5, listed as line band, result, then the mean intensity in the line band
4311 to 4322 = -0.05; 1.56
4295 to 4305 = 0.11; 1.37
